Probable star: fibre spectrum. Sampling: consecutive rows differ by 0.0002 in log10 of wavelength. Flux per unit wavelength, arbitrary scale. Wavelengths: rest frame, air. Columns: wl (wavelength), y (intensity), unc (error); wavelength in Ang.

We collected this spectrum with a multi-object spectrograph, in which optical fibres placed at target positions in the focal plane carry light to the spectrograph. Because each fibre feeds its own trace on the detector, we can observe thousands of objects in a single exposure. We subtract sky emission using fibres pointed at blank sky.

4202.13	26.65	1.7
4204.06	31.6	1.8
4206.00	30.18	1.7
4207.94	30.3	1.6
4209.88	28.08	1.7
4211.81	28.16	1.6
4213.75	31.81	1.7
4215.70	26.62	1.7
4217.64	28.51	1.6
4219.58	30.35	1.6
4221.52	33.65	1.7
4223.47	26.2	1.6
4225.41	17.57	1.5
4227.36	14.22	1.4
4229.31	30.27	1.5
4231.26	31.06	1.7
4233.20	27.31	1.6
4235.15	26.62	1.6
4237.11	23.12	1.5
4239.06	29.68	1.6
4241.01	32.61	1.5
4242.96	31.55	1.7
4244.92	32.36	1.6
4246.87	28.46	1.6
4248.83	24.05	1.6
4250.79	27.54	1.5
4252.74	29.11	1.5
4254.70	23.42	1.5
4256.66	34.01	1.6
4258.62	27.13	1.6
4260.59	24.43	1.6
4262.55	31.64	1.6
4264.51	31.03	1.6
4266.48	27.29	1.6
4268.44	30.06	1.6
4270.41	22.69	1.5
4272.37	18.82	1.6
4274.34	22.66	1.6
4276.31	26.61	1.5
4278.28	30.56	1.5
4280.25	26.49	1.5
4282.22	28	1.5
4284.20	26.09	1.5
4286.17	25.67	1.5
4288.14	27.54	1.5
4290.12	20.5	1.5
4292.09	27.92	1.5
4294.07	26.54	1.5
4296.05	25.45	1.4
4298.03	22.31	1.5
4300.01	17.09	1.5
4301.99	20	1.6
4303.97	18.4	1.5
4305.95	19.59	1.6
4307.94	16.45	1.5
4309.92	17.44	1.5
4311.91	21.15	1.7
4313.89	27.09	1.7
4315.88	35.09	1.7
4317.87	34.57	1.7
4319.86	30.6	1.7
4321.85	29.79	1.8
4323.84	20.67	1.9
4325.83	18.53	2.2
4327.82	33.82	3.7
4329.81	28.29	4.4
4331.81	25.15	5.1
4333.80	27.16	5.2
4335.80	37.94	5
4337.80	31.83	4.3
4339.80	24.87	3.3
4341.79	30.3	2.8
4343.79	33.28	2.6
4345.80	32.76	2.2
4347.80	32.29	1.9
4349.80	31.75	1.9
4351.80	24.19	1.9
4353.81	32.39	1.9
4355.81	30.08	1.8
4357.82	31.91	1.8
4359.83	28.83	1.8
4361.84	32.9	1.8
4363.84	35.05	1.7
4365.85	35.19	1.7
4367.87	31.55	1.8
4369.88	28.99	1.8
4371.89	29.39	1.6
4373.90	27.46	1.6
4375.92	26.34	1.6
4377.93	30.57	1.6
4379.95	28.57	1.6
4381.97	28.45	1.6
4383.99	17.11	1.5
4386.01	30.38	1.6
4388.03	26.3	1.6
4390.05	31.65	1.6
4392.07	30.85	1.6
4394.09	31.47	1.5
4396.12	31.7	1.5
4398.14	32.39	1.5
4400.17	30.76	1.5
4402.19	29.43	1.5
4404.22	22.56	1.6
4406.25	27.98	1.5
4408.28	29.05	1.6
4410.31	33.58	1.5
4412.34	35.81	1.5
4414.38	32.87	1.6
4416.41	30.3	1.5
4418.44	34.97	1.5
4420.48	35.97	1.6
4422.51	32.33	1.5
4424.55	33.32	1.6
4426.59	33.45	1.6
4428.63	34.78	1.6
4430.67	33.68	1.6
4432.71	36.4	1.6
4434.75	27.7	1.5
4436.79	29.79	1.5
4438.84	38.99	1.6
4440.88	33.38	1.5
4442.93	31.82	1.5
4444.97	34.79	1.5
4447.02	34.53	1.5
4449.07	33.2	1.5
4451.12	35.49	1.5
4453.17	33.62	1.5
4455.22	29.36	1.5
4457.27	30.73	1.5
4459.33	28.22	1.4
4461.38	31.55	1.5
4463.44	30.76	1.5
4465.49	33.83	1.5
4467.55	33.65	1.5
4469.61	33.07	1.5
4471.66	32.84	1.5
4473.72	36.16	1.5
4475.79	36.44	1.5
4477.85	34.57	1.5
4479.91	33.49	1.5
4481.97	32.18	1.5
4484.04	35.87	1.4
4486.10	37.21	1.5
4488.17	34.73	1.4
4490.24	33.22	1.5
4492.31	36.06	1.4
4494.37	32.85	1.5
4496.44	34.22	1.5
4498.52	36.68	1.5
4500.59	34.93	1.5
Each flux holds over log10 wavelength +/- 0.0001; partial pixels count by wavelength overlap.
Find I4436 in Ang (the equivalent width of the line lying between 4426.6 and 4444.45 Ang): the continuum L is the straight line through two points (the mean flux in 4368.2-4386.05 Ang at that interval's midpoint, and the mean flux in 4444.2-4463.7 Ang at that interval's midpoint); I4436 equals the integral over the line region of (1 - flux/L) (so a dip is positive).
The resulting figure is -1.3 Ang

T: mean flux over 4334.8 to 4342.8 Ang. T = 31.2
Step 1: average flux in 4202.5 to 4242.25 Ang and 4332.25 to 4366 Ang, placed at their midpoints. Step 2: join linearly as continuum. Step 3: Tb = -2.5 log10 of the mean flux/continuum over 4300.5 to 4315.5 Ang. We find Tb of 0.42 mag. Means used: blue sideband 27.9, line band 20.5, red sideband 31.1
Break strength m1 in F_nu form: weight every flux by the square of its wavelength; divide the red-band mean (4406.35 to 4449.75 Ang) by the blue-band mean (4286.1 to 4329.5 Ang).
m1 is 1.4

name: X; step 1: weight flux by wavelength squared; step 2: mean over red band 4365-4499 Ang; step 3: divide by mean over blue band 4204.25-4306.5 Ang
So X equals 1.3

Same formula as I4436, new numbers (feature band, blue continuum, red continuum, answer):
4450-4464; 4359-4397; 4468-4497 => 0.8 Ang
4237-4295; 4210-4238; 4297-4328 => -4.5 Ang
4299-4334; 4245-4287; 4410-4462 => 5.4 Ang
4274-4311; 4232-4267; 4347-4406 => 6.9 Ang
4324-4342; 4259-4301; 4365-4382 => -0.2 Ang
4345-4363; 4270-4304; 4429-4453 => -1.6 Ang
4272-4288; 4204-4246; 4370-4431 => 1.6 Ang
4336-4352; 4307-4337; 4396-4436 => -1.5 Ang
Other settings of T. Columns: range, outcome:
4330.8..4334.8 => 26.1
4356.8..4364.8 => 32.2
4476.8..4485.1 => 34.1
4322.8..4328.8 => 24.4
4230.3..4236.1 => 28.4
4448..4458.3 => 32.5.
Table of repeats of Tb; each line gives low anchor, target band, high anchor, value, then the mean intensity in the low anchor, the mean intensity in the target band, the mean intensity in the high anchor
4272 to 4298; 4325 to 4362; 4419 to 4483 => -0.06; 25.6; 29.9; 33.2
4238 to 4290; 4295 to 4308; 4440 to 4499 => 0.38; 27.5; 20.2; 33.6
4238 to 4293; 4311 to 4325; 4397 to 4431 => 0.02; 27.4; 28.4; 31.9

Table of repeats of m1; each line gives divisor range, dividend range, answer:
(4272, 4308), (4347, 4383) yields 1.32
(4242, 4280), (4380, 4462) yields 1.23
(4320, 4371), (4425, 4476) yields 1.16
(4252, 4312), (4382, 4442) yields 1.35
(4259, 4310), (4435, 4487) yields 1.48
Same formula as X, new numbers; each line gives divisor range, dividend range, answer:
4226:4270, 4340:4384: 1.14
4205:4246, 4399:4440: 1.25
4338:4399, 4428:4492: 1.16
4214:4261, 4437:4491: 1.35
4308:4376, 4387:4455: 1.14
